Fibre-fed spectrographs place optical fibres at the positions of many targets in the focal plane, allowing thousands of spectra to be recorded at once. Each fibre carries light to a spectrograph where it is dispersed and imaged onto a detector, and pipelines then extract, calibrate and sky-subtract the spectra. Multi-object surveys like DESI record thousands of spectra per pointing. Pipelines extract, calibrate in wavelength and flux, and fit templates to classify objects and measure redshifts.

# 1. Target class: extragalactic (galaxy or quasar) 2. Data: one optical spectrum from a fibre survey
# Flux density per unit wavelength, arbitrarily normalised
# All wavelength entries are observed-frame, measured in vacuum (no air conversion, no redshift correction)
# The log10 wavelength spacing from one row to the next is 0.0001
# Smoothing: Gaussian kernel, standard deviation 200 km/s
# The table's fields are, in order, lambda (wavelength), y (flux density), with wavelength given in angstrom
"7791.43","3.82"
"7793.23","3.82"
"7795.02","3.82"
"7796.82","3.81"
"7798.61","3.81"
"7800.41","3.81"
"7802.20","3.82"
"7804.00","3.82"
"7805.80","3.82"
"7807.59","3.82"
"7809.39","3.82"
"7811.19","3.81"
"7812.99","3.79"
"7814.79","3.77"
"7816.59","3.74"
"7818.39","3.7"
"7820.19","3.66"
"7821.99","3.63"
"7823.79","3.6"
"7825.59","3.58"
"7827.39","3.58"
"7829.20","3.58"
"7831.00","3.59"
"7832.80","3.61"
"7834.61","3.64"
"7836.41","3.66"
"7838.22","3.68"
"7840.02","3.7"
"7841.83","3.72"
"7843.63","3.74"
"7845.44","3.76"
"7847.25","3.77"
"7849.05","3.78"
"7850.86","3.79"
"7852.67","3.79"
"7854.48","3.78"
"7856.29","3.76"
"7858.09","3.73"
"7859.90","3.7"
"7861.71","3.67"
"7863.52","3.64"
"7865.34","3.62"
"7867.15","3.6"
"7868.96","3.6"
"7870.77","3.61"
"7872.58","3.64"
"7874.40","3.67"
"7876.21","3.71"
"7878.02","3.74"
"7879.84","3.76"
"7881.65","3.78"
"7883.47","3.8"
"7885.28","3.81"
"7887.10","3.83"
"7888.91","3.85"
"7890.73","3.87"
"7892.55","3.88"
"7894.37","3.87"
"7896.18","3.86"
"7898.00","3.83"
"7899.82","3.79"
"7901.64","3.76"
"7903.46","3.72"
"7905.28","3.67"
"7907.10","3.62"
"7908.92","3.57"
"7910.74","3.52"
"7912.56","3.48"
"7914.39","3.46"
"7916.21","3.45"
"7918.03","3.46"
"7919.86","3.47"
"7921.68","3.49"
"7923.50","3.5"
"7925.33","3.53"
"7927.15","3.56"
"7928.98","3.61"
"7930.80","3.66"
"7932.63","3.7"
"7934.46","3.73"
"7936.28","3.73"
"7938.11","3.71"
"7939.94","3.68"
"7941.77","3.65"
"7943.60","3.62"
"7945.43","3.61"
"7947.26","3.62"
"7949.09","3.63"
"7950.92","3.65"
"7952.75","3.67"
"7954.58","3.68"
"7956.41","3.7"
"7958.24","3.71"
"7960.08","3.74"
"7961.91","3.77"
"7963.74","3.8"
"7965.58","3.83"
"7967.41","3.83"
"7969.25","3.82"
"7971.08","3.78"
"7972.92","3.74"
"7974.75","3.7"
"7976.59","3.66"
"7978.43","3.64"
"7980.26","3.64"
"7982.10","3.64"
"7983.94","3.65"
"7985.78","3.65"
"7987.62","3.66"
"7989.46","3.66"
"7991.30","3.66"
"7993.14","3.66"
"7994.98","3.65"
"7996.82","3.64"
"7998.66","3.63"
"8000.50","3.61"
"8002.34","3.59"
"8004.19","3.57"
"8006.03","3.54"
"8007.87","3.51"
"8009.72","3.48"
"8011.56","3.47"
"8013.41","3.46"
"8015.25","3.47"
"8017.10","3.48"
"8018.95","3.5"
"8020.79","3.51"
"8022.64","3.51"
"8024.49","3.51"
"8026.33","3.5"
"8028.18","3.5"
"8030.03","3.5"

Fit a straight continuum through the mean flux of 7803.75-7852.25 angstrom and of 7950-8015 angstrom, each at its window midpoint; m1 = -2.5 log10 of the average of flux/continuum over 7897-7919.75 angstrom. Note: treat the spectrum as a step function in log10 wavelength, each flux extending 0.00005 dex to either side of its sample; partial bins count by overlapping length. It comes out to 0.023 mag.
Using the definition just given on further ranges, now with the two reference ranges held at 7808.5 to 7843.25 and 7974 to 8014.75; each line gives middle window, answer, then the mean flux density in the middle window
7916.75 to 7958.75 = 0.002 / 3.62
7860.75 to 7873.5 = 0.011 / 3.62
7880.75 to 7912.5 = -0.033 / 3.76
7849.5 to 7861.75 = -0.026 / 3.75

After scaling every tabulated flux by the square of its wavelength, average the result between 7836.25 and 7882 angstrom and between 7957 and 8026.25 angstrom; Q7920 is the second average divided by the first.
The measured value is 1.01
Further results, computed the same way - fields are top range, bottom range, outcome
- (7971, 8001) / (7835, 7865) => 1.02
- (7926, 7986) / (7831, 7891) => 1.02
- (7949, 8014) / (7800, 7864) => 1.02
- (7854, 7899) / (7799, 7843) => 1.02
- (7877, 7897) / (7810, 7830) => 1.06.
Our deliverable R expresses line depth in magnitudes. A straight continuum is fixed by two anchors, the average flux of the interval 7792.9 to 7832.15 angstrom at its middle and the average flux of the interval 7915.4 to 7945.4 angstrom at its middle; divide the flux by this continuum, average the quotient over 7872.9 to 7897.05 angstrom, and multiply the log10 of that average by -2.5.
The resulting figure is -0.043 mag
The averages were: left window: 3.73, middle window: 3.8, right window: 3.6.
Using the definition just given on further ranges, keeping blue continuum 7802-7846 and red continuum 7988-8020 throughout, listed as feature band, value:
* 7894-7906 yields -0.04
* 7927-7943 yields -0.02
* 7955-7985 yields -0.04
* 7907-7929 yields 0.04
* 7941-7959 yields -0.01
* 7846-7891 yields -0.02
